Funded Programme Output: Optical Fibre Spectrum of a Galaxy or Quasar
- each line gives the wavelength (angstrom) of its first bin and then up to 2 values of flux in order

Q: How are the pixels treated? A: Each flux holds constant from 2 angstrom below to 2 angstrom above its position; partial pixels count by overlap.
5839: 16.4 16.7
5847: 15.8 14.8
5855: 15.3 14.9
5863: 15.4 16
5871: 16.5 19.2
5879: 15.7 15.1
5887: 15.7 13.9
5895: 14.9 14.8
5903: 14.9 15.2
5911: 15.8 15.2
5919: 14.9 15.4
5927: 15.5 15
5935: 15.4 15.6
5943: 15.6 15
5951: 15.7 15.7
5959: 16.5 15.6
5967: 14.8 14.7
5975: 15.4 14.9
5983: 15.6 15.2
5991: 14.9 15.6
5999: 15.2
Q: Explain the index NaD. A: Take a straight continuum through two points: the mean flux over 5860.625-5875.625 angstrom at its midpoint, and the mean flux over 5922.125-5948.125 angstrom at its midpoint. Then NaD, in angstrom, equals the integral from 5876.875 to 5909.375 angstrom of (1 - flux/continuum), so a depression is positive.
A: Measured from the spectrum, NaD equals 2.1 angstrom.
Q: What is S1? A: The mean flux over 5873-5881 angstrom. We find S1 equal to 17.4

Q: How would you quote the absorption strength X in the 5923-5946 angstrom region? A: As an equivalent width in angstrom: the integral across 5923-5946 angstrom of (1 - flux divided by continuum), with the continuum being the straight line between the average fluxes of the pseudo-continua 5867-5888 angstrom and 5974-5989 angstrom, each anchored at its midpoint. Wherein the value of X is 0.6 angstrom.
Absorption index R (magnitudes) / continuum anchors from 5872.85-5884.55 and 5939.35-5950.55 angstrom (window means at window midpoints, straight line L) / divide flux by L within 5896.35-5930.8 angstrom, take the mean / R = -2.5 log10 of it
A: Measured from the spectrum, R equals 0.058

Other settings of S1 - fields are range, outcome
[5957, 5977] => 15.4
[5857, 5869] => 15.4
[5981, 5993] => 15.2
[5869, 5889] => 16.4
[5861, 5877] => 16.8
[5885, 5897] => 14.8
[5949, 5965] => 15.9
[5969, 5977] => 15.1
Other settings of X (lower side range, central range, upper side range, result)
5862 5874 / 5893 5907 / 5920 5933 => 0.7 angstrom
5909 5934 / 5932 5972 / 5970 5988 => -0.6 angstrom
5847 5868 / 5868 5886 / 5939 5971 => -1.4 angstrom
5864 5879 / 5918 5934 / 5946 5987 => 0.8 angstrom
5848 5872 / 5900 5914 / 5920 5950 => 0.1 angstrom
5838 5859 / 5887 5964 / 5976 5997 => 0.7 angstrom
